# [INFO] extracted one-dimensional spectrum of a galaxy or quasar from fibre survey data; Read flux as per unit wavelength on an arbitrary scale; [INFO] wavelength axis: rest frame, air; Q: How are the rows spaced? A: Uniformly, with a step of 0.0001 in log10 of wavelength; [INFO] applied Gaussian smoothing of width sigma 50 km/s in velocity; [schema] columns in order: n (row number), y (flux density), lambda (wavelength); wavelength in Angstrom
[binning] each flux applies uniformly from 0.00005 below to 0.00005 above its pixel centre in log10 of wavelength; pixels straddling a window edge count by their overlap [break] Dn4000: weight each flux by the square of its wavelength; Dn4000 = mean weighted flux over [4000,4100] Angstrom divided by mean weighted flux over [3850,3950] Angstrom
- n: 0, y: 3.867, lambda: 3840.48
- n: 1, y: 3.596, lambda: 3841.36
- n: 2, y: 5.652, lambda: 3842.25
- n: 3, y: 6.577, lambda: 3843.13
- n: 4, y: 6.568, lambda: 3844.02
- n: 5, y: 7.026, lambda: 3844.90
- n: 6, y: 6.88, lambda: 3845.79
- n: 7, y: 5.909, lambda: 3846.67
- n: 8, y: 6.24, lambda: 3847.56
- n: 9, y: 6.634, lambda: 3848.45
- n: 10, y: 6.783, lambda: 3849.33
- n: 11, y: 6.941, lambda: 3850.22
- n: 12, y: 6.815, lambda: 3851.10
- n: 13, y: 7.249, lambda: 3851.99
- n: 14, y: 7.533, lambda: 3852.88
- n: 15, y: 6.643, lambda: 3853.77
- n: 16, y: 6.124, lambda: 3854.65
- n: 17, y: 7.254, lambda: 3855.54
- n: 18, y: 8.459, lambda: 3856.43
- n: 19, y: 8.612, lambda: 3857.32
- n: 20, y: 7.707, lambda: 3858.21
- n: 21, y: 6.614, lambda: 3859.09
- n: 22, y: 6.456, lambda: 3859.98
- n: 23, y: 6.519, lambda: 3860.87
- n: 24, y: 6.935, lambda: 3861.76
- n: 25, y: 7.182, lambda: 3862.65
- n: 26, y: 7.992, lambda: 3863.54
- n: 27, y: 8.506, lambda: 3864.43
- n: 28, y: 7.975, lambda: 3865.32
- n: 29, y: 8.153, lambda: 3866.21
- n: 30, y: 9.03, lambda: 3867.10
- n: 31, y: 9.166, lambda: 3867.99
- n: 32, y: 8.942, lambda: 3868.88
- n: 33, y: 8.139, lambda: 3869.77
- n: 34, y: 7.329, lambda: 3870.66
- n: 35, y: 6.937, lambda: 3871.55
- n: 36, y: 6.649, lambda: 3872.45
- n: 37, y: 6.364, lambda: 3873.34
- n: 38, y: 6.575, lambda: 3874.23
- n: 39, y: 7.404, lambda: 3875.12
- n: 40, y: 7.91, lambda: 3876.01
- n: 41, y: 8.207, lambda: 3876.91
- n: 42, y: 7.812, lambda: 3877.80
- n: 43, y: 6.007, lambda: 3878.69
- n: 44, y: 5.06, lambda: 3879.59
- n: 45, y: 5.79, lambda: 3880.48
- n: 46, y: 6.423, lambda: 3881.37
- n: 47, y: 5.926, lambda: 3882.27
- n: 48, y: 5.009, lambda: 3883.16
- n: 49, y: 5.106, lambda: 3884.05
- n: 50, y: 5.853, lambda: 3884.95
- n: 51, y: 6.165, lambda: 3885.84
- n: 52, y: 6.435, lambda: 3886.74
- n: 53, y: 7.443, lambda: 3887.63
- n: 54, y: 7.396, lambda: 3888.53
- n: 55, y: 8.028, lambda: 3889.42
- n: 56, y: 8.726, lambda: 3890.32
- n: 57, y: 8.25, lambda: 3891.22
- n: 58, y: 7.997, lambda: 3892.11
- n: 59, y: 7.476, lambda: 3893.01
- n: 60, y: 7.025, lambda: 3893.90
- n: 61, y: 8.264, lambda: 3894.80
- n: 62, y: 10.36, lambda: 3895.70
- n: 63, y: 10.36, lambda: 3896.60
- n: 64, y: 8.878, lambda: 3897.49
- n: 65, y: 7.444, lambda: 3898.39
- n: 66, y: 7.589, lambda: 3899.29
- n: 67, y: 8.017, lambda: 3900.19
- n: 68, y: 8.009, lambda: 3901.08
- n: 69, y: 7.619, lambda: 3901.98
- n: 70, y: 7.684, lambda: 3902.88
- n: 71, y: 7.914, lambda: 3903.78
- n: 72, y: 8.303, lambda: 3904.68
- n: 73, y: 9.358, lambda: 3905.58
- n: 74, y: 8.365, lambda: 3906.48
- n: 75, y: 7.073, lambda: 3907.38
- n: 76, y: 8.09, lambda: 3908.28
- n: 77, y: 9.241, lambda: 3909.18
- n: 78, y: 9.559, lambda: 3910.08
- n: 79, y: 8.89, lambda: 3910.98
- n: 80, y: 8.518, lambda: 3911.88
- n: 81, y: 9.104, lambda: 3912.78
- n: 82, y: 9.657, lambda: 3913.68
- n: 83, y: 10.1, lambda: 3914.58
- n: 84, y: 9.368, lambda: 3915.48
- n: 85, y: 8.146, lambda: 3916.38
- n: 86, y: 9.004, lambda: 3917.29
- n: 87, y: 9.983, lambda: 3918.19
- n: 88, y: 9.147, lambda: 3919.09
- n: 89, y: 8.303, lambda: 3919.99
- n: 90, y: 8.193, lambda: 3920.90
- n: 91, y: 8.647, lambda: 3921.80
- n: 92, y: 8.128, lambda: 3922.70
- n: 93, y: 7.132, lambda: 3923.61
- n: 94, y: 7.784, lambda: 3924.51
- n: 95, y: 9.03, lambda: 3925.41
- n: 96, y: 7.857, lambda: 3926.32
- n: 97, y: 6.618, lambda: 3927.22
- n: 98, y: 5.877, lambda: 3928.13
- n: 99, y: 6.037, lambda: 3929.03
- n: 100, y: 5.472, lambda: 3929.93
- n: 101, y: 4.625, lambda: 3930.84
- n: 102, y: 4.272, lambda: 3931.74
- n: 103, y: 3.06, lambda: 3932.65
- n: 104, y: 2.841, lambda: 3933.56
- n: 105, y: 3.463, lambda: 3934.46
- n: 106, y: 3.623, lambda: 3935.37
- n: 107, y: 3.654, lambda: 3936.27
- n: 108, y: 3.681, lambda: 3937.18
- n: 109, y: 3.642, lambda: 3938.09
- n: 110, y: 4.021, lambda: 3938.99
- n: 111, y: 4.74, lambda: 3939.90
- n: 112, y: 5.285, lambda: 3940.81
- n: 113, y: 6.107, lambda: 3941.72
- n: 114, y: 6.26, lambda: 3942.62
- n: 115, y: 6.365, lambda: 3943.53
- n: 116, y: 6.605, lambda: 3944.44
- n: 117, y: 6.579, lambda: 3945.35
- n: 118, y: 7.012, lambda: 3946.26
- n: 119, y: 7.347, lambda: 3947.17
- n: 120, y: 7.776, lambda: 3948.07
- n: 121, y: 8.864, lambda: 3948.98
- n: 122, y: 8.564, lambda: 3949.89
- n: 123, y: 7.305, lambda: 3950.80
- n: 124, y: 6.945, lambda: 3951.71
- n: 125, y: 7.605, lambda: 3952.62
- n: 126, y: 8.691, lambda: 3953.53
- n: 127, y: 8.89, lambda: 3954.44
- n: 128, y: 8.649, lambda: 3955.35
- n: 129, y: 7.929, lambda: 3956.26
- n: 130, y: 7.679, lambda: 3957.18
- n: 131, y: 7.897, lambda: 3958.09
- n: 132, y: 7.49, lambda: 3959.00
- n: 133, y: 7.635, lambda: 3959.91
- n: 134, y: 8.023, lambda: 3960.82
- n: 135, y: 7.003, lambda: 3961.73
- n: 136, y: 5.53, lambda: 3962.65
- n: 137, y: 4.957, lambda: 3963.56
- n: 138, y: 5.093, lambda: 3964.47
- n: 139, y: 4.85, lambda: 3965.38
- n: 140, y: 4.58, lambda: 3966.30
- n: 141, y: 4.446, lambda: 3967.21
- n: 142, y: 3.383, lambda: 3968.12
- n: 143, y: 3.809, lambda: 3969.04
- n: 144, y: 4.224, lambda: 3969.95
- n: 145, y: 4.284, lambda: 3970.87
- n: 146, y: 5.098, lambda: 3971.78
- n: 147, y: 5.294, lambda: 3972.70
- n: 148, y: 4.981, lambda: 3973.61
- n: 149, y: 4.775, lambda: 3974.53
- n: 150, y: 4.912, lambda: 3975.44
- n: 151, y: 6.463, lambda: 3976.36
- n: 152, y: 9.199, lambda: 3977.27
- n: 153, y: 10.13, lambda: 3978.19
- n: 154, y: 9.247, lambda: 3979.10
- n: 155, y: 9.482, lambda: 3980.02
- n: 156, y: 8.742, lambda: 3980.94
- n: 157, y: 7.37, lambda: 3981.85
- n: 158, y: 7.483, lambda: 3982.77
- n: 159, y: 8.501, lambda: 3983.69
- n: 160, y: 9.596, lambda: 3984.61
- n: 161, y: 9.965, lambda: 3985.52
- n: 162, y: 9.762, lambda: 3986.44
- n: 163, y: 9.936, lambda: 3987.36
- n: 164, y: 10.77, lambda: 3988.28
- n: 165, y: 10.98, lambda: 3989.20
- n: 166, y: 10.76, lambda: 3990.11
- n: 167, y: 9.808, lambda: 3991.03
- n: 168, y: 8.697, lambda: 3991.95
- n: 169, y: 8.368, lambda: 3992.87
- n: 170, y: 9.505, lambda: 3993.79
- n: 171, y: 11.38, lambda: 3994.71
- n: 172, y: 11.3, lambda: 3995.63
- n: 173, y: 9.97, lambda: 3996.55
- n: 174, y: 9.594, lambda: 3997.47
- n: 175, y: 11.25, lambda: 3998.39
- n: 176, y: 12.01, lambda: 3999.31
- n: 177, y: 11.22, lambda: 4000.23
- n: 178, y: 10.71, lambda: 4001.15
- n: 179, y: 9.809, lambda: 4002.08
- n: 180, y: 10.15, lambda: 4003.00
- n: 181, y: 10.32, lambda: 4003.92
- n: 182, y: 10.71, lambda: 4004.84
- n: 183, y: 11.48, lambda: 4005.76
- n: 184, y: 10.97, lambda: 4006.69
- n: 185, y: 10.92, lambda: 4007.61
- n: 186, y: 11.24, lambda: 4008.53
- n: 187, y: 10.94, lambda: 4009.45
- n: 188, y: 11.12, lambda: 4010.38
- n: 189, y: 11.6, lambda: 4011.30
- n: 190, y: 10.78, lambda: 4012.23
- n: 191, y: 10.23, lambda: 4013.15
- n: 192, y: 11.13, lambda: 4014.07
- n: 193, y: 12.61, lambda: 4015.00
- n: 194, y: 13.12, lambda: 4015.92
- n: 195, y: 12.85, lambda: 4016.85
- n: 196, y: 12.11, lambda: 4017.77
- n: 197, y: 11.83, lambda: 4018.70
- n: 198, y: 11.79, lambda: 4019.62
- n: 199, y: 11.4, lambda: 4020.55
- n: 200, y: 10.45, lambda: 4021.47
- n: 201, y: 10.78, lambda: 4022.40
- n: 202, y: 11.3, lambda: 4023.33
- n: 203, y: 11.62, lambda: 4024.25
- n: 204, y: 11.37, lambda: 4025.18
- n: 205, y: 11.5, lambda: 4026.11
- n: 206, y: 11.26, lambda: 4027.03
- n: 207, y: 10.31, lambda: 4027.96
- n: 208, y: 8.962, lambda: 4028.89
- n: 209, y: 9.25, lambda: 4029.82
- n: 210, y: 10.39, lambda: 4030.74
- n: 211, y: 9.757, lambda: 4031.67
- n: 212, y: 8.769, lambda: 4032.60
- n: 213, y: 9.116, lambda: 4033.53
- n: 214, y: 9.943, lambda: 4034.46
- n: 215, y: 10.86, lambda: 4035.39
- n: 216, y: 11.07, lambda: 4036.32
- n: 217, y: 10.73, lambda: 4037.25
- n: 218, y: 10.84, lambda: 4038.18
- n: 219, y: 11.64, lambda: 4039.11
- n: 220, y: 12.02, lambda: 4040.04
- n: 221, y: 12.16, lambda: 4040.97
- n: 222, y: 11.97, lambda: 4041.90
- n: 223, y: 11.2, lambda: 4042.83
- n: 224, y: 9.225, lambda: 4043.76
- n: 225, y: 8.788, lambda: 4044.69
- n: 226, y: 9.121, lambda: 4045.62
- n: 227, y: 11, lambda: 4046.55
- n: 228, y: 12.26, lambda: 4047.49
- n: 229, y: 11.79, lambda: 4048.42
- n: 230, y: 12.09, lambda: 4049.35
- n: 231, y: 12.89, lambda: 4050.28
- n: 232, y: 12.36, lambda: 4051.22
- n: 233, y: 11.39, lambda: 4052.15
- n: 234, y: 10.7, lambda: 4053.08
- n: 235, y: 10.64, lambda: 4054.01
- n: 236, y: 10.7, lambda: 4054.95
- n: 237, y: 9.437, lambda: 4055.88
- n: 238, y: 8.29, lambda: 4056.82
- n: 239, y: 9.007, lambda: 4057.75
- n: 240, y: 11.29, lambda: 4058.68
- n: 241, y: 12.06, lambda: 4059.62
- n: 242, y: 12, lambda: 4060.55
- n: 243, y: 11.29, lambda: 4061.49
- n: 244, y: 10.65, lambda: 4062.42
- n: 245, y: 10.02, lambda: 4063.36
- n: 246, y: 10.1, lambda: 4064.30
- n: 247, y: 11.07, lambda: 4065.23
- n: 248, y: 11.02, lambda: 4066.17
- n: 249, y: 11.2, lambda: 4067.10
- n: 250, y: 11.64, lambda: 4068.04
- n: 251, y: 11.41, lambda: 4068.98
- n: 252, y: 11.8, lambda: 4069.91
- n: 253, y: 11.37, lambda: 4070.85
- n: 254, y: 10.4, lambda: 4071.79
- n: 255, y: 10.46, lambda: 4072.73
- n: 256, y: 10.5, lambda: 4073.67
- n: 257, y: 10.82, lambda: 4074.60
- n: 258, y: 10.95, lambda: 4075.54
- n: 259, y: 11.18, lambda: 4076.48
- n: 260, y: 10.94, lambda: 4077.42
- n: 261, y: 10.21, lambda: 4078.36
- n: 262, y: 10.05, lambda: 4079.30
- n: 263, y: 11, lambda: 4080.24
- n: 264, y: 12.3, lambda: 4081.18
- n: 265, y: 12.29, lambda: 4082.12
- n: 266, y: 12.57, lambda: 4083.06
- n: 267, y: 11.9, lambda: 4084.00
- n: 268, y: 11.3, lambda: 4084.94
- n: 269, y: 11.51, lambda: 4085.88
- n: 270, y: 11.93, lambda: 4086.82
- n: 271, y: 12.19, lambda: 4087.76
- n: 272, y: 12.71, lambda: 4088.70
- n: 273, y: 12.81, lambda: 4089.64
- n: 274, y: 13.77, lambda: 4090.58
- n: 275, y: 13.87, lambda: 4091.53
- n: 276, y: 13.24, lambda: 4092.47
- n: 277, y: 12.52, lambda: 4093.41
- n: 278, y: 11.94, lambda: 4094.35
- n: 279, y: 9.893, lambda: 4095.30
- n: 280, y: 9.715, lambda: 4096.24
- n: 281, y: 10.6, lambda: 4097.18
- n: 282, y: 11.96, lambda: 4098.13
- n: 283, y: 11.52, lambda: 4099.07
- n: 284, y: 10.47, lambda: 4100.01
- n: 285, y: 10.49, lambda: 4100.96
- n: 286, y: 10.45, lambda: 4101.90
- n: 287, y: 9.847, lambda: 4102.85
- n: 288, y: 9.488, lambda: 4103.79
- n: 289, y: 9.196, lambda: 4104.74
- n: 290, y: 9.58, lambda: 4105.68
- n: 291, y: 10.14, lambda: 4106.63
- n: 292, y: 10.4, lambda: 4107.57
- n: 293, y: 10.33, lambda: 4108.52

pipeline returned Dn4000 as 1.7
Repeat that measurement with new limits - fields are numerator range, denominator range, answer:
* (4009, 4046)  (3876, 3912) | 1.53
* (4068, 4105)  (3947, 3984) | 1.76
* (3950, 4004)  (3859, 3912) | 1.11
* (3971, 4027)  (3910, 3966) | 1.49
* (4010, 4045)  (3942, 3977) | 1.76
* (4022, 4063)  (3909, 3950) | 1.66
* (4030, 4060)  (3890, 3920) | 1.34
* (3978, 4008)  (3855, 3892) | 1.47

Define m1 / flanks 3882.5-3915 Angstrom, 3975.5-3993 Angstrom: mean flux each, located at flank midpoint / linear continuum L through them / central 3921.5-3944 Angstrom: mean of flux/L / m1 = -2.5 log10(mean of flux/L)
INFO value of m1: 0.47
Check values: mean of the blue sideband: 8.02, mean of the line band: 5.51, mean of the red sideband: 9.14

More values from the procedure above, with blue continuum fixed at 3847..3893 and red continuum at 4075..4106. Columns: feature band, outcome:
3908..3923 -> -0.12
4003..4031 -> -0.12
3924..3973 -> 0.40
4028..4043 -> -0.02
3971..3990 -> 0.15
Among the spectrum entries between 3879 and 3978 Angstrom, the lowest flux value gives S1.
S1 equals 2.841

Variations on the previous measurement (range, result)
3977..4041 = 7.37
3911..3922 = 8.146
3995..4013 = 9.594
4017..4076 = 8.29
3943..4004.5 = 3.383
